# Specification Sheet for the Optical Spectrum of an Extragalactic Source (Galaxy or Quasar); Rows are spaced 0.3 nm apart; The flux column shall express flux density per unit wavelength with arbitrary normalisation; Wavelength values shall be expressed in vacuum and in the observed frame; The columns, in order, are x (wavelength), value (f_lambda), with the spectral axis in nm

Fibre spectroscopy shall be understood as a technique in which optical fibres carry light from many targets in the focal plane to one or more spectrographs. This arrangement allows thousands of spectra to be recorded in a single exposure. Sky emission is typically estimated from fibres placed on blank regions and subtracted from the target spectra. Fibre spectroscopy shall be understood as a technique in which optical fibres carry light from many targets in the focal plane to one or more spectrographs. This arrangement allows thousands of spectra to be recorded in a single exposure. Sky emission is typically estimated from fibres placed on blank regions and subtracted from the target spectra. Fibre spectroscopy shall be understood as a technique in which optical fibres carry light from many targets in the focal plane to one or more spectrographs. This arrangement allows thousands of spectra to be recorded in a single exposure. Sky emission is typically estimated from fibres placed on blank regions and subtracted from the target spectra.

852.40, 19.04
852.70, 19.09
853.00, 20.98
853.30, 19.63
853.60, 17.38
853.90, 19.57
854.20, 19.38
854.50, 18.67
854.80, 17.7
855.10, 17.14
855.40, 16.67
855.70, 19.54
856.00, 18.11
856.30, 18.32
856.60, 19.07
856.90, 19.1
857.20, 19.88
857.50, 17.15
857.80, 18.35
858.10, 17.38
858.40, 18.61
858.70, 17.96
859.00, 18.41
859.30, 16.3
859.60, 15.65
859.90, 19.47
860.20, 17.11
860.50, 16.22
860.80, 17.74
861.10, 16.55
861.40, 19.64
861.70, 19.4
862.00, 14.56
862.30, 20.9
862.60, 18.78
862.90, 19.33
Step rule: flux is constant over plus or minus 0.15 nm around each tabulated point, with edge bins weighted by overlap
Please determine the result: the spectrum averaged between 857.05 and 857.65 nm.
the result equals 18.5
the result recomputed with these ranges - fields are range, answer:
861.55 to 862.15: 17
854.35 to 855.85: 17.9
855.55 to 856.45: 18.7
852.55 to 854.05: 19.3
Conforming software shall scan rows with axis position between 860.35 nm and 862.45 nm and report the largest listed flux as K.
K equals 20.9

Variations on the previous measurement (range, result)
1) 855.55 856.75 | 19.54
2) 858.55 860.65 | 19.47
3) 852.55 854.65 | 20.98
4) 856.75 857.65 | 19.88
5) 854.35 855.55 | 18.67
